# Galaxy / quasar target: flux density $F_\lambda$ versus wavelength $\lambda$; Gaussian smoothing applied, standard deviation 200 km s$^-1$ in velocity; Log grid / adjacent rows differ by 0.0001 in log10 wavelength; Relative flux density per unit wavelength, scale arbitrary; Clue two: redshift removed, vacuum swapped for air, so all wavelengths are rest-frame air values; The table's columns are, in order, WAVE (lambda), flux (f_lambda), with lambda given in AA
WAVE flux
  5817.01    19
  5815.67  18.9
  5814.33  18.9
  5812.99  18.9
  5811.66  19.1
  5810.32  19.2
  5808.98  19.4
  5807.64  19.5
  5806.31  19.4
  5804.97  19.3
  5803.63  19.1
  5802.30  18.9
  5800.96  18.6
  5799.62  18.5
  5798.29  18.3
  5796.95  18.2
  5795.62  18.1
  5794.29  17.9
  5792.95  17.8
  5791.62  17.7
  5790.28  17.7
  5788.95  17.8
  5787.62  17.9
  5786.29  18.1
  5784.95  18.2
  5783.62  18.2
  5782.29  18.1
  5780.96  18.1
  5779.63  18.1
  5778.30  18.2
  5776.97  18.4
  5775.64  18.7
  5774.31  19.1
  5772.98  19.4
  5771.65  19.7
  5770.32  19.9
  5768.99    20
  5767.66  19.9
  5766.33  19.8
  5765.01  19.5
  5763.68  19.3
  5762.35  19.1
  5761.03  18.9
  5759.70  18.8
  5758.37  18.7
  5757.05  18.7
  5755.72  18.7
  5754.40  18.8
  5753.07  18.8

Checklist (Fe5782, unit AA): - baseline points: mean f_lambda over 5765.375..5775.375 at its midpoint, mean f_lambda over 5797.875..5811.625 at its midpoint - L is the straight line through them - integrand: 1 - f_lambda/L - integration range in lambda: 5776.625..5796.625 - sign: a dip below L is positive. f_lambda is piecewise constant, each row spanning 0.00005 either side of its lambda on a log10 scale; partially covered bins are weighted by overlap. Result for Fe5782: 1.38 AA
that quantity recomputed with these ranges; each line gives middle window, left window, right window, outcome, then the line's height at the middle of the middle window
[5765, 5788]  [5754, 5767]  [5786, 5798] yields -0.5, 18.5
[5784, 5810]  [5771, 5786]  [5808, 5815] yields 0.6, 18.9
